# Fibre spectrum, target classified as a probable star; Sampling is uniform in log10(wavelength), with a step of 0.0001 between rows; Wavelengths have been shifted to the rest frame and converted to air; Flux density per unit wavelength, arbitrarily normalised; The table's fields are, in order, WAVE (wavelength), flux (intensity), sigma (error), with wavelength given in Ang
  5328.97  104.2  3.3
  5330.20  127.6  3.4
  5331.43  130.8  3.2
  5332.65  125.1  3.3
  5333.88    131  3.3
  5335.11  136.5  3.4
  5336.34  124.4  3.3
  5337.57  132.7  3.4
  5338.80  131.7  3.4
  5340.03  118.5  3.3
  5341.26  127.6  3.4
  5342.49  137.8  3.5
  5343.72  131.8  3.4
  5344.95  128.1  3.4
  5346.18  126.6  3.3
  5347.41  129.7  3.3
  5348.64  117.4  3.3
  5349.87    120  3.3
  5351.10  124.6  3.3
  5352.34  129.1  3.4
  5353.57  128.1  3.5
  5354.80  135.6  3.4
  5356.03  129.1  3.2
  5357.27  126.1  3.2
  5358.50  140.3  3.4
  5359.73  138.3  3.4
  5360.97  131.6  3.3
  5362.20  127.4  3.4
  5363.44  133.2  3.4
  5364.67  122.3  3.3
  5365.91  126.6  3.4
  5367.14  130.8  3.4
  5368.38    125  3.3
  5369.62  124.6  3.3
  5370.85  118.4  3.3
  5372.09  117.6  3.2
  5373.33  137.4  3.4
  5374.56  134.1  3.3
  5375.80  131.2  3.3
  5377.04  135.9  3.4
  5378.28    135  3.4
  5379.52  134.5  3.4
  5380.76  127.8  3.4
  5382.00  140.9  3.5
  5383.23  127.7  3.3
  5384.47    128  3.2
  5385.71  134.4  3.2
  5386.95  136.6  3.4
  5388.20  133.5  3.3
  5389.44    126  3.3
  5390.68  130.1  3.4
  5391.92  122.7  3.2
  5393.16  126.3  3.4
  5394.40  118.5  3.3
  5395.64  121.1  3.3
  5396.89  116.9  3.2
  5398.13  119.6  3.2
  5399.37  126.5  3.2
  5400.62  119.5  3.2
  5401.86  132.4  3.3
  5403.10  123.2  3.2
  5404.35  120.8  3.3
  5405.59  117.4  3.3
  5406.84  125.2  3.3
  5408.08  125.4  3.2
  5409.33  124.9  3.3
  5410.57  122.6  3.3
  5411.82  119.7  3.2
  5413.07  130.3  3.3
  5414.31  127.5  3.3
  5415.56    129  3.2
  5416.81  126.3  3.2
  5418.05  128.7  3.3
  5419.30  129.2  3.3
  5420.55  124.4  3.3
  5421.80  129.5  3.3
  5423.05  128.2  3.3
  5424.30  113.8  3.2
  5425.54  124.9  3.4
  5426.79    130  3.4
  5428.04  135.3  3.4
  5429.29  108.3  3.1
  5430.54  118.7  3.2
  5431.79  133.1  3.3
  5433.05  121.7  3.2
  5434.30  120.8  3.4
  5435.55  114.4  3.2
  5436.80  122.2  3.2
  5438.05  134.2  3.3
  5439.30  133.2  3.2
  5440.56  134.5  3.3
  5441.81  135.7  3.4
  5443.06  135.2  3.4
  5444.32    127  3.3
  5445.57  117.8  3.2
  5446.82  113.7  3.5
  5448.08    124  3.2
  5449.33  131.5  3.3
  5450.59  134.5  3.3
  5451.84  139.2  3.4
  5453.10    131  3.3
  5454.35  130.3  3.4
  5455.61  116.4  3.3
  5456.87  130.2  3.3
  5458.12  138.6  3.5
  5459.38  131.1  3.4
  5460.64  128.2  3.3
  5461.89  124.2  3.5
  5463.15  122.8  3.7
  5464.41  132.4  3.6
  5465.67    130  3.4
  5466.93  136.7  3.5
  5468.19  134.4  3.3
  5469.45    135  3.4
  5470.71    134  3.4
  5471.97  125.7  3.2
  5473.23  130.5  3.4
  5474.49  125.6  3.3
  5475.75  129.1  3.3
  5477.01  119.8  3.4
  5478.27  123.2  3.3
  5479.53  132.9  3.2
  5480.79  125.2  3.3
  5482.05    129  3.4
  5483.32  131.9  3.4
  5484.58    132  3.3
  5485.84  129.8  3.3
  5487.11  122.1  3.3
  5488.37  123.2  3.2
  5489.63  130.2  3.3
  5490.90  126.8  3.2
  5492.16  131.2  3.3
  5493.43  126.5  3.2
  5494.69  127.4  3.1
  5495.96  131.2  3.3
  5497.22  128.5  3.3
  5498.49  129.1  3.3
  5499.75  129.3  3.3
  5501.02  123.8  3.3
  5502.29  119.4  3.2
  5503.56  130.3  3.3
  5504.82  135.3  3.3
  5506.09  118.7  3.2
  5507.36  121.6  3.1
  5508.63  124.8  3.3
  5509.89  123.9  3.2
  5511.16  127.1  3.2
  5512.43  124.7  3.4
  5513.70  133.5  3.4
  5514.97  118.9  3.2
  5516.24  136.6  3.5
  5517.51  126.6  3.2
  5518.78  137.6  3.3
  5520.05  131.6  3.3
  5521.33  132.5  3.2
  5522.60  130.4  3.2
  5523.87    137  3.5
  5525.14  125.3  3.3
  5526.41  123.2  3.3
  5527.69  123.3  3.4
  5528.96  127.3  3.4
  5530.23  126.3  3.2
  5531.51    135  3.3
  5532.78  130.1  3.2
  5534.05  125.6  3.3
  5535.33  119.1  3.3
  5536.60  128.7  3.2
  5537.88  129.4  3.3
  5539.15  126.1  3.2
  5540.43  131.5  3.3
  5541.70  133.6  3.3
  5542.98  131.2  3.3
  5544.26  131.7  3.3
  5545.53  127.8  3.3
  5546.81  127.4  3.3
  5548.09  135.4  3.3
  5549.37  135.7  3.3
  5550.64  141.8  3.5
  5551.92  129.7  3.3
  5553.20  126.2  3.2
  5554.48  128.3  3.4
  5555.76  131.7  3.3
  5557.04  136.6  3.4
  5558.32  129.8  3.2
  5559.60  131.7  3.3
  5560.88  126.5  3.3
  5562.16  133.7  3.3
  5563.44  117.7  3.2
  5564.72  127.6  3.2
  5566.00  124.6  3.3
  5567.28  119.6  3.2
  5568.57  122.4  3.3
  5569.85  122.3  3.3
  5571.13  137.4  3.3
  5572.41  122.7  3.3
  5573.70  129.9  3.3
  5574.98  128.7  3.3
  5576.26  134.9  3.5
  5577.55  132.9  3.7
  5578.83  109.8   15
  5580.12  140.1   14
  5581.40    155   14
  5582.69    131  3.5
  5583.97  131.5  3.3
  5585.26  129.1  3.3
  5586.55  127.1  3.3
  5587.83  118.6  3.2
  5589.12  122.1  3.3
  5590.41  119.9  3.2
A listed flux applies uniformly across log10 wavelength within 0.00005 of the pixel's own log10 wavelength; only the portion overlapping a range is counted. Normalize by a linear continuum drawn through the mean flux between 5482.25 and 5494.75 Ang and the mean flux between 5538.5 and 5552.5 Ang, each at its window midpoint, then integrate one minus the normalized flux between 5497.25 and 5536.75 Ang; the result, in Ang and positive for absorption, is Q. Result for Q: 0.7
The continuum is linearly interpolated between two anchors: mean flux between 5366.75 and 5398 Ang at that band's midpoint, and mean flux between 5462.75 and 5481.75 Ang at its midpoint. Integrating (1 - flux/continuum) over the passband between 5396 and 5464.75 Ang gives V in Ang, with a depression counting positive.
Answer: 1.5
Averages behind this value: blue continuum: 128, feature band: 126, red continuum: 129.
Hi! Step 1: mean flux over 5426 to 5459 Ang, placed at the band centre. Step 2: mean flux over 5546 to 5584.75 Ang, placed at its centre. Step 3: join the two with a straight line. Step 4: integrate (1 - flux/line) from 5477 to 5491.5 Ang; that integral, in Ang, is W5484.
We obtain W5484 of 0.09 Ang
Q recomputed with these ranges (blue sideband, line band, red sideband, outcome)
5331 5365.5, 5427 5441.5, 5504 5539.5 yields 0.34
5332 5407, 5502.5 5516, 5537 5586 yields 0.37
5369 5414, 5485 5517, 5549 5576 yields 0.29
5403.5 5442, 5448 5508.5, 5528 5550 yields -0.64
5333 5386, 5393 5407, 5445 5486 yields 0.78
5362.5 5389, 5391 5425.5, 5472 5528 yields 1.44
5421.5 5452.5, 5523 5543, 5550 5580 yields -0.06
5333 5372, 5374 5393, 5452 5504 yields -0.49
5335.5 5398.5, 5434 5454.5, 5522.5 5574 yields 0.06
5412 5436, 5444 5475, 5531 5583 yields -0.69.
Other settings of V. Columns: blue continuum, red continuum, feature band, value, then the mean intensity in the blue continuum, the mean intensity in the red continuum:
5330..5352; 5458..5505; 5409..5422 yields 0.18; 128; 129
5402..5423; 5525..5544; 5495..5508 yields 0.05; 125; 128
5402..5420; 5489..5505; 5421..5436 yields 0.29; 125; 128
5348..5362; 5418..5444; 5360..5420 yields 0.30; 129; 126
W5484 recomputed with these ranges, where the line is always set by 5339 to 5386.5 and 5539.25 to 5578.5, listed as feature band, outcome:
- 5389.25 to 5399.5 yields 0.52 Ang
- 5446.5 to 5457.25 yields 0.10 Ang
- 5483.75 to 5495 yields 0.15 Ang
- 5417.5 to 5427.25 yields 0.26 Ang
